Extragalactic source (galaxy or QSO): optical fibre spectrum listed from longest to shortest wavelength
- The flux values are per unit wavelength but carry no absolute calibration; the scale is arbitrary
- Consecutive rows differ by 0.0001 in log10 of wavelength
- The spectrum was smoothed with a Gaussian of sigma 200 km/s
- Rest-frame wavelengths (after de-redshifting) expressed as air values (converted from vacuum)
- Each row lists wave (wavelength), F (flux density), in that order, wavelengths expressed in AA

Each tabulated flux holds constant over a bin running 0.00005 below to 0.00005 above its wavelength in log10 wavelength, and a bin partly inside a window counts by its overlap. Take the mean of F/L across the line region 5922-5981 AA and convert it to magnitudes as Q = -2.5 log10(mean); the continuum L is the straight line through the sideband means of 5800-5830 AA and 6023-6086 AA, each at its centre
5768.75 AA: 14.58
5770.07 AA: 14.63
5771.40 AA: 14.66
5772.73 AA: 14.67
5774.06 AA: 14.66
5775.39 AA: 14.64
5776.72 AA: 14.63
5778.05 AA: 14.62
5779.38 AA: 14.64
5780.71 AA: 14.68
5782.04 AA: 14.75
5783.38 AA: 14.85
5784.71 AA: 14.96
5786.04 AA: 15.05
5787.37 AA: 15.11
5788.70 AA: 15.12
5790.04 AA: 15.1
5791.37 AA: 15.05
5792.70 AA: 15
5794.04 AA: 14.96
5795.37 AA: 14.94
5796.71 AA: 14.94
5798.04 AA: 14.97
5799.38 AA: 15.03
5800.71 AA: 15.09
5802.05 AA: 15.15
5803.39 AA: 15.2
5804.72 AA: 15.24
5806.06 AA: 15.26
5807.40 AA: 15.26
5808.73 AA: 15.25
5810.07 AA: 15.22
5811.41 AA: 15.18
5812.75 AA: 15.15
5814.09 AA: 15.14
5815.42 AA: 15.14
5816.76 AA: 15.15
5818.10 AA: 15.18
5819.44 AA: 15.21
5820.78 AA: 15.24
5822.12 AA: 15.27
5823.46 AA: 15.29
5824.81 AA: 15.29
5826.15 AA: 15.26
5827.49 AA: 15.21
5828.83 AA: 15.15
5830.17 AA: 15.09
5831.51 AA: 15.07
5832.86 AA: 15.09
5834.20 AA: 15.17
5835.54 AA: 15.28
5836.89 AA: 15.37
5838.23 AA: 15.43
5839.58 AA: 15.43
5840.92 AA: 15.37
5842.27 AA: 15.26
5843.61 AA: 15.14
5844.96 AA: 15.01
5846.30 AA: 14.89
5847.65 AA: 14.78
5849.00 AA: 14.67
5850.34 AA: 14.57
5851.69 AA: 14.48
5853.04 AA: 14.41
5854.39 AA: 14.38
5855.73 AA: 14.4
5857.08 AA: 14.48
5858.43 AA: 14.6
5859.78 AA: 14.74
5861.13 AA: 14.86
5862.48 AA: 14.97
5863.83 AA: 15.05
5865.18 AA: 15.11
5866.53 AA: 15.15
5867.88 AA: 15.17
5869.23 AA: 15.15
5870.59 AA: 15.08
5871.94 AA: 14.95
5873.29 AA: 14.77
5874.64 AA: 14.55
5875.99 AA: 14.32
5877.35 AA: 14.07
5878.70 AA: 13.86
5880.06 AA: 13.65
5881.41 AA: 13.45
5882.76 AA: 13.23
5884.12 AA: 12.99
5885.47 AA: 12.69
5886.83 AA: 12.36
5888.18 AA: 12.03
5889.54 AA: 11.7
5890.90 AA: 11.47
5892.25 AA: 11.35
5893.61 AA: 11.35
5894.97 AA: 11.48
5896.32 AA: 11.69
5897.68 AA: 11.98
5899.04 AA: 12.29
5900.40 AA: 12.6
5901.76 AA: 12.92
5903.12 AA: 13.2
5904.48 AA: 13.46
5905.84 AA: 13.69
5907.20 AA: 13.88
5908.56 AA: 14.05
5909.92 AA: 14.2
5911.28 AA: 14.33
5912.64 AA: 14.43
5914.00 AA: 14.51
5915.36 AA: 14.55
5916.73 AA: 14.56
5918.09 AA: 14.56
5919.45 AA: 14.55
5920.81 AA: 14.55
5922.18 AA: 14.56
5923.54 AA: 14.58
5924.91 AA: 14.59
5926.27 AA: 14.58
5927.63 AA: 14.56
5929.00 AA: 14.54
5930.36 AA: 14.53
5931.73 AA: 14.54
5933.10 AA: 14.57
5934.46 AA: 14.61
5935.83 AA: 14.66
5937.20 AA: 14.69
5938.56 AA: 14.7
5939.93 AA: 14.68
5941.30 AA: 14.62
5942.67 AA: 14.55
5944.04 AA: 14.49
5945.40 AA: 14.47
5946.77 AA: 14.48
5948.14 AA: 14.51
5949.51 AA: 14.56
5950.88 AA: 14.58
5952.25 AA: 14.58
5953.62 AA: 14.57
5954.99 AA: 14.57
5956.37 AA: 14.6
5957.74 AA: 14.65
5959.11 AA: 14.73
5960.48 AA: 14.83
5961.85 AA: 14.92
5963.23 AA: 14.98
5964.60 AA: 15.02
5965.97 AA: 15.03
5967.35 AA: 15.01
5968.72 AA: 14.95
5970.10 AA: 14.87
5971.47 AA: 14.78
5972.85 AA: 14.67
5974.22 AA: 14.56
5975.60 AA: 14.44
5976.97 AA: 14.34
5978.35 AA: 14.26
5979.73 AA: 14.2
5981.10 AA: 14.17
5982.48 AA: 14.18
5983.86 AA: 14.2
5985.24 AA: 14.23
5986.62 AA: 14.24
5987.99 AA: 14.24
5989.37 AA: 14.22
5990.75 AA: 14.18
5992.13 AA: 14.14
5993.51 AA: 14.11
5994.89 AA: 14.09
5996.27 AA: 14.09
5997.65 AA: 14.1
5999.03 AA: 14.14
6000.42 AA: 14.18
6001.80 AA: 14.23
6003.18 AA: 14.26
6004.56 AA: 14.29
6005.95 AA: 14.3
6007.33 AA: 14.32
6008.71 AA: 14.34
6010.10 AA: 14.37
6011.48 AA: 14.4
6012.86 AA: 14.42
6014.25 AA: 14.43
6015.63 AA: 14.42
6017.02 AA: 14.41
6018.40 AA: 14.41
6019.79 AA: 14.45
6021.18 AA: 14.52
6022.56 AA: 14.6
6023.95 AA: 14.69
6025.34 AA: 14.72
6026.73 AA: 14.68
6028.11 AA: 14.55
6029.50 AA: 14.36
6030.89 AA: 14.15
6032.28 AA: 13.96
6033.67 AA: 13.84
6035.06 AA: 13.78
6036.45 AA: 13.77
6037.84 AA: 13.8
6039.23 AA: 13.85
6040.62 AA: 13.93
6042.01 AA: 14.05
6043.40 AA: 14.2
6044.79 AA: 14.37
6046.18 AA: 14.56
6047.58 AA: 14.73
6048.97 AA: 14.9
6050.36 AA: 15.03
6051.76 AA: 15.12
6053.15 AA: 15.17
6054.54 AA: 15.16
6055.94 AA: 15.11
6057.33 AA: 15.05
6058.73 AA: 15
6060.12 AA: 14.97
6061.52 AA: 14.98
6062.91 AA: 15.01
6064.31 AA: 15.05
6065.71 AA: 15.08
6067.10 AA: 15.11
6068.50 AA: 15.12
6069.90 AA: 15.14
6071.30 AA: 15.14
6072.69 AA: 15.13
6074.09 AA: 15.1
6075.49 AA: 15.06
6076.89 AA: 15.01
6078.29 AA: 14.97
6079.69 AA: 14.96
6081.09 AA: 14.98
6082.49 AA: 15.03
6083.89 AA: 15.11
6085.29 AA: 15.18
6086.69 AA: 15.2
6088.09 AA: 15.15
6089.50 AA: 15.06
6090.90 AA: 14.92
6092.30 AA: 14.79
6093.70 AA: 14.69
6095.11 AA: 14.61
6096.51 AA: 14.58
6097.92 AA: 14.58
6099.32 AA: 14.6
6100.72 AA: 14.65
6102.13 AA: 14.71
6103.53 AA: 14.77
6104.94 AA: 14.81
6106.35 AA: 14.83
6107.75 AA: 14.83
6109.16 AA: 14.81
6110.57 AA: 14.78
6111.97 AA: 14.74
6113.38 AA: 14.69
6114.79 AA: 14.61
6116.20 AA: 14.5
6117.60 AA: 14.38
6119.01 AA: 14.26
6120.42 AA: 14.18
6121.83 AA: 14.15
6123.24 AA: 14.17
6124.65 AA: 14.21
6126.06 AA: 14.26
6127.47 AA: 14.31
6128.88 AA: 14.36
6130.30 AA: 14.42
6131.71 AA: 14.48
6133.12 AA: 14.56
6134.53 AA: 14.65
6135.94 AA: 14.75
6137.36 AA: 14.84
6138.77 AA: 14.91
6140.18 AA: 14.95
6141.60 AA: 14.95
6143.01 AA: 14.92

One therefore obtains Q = 0.02 mag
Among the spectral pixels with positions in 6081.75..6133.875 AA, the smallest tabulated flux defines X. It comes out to 14.15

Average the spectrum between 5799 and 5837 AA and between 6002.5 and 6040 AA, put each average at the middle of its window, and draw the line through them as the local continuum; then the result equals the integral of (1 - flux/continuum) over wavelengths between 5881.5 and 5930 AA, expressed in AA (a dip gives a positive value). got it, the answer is 4.6 AA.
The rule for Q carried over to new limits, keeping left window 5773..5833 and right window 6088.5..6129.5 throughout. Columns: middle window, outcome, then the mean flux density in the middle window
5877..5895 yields 0.188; 12.6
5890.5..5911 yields 0.174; 12.7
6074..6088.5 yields -0.032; 15.1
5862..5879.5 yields 0.013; 14.8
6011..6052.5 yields 0.025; 14.4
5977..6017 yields 0.038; 14.2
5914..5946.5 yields 0.021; 14.6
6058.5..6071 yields -0.029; 15.1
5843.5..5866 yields 0.018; 14.7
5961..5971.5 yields -0.011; 15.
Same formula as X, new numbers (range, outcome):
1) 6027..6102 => 13.77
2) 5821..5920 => 11.35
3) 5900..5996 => 12.6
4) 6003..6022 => 14.26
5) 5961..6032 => 14.09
